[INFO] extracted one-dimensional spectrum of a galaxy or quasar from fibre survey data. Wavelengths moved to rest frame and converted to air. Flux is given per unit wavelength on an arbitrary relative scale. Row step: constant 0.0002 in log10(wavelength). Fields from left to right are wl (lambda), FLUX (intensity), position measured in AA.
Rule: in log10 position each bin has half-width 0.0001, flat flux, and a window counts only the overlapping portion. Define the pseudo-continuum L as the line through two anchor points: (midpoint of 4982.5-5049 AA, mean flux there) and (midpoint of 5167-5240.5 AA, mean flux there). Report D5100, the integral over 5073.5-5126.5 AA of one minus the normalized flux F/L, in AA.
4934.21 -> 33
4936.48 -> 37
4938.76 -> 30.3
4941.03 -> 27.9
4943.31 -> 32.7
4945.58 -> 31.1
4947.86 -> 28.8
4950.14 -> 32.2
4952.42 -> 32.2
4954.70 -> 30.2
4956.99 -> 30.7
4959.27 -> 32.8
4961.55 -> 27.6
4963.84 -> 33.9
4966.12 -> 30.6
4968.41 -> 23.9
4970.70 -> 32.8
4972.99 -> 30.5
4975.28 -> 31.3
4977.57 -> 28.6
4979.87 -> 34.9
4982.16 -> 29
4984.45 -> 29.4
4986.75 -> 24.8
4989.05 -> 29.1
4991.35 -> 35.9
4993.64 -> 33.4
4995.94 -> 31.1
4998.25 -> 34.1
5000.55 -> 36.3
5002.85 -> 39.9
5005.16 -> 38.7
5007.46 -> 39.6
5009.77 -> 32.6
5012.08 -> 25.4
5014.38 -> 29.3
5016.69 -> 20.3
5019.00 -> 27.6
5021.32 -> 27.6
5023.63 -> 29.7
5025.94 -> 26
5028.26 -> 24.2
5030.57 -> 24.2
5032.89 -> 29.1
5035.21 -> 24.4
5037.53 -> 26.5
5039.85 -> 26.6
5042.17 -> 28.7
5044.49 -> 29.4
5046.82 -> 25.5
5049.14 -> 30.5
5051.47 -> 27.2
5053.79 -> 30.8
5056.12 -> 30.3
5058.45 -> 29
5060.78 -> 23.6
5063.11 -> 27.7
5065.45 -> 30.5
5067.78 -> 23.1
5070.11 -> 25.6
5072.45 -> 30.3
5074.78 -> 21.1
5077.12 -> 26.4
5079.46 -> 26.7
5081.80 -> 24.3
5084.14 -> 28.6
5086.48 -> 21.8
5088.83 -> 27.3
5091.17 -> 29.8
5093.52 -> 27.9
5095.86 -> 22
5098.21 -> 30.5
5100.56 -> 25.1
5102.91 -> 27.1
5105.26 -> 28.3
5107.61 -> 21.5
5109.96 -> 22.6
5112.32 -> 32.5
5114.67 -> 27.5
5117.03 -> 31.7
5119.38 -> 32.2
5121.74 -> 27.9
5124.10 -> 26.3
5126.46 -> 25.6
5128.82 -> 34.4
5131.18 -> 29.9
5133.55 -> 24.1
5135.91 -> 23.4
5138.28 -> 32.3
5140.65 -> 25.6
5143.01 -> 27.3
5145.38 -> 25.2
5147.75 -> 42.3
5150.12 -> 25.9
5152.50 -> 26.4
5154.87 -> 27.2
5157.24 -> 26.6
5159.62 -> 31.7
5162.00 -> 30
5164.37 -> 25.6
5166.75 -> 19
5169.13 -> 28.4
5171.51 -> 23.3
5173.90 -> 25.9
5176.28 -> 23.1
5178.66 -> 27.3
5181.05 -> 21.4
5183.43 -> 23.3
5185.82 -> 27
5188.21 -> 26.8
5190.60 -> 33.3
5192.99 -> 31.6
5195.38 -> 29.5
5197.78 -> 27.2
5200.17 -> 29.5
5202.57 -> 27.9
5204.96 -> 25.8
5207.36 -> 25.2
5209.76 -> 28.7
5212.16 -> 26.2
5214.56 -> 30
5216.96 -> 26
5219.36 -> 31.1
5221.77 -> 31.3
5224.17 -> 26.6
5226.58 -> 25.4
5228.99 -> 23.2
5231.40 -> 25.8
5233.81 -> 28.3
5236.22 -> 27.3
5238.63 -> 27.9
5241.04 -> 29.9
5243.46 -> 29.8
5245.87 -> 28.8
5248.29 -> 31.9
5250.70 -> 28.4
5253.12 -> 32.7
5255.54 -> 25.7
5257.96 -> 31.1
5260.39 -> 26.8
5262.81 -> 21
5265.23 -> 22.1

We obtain 3.2 AA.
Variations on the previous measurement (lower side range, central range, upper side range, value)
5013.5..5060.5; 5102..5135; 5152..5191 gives -1.7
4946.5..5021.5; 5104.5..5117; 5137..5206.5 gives 0.8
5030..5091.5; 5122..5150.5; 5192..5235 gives -1.3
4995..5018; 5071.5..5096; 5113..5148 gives 3.3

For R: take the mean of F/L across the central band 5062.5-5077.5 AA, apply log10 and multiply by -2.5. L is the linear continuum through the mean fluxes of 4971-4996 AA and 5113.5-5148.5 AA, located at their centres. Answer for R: 0.13 mag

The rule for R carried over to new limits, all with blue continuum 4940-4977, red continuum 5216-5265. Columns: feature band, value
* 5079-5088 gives 0.16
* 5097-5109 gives 0.11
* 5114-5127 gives 0.01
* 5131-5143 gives 0.08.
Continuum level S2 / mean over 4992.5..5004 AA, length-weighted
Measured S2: 35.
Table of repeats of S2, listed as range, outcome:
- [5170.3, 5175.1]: 24.6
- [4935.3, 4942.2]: 31.7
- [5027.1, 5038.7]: 25.7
